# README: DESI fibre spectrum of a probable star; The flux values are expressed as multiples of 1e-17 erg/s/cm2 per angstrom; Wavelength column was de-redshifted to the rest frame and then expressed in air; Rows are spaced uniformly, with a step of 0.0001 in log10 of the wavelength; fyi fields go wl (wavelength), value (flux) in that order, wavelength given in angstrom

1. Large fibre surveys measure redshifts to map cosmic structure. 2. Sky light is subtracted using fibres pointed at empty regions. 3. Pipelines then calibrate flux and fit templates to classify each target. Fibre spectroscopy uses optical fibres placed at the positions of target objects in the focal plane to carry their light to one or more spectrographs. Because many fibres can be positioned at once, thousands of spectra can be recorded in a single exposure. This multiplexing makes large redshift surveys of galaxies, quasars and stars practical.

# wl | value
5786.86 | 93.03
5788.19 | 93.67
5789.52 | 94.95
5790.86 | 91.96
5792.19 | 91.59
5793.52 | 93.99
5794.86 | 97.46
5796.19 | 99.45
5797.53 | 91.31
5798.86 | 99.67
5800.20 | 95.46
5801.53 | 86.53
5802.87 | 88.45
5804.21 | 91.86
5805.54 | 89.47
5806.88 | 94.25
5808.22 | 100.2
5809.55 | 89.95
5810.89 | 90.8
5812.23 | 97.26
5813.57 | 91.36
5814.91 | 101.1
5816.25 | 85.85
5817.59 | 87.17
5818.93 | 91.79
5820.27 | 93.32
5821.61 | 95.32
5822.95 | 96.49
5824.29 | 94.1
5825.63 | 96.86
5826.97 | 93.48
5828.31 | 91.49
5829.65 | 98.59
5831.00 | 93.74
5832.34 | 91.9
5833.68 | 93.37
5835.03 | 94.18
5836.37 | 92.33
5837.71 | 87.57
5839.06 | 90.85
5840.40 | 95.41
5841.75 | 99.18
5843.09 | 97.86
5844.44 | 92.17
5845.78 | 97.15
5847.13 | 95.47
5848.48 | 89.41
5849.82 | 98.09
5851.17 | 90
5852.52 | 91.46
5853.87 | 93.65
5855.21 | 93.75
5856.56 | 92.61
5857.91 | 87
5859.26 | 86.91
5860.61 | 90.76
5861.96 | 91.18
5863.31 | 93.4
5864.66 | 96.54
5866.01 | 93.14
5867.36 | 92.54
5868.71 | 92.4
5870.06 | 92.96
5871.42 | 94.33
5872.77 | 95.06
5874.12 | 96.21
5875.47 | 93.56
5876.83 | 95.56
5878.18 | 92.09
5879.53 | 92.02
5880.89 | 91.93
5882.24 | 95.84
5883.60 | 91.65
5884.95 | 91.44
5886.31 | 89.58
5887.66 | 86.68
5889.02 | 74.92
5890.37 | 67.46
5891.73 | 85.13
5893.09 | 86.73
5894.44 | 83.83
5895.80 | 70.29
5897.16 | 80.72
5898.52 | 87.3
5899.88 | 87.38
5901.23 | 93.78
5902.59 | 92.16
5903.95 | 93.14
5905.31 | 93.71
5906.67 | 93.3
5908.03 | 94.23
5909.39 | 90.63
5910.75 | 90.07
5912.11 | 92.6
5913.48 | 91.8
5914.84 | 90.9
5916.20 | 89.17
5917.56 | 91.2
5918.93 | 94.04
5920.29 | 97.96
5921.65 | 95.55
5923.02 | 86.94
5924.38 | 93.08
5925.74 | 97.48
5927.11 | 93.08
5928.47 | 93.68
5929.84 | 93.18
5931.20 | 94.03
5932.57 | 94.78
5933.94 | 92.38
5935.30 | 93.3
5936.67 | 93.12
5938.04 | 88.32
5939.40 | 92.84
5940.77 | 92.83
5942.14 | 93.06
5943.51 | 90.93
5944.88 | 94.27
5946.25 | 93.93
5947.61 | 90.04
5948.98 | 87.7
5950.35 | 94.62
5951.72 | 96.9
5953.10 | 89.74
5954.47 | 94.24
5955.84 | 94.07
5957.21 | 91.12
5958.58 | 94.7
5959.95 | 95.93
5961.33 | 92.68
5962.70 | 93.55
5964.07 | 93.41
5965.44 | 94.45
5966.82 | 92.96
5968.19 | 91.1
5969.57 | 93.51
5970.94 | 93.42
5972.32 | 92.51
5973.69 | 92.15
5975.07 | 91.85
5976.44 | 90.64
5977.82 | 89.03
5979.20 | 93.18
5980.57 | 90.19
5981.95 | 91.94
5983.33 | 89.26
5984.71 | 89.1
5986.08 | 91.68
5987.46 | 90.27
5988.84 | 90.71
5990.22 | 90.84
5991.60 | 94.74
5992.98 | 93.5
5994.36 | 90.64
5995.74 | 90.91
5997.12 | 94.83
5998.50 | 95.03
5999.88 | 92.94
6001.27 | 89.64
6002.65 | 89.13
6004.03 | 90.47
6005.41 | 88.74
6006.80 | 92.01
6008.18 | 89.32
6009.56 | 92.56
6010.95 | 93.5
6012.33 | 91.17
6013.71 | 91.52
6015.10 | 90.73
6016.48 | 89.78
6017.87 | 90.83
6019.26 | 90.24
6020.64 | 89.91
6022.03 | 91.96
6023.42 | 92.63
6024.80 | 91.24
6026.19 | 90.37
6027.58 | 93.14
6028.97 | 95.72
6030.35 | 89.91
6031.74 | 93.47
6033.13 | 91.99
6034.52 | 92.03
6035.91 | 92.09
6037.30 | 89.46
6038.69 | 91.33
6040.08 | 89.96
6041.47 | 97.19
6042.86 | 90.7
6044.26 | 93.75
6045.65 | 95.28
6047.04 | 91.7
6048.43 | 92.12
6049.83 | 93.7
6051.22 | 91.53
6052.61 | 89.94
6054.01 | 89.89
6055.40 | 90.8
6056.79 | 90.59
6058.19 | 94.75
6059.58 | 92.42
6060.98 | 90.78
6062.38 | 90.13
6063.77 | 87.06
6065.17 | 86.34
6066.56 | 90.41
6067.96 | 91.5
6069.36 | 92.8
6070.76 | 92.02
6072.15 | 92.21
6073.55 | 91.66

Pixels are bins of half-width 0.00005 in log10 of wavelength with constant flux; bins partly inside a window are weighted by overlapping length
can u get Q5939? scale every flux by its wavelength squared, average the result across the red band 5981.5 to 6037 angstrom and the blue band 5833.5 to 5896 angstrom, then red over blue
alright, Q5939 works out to 1.1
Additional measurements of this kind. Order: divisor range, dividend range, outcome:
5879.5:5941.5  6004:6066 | 1.06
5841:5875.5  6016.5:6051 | 1.05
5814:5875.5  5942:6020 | 1.03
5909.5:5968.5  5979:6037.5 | 1.01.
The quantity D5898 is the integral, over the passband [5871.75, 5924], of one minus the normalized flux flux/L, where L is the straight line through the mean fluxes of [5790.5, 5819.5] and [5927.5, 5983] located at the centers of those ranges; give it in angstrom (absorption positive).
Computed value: 1.7 angstrom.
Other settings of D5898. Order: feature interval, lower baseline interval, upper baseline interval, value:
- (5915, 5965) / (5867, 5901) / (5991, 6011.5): -1.7 angstrom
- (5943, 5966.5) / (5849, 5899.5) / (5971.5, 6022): -0.6 angstrom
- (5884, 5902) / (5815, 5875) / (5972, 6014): 1.7 angstrom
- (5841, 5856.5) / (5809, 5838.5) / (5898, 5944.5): -0.2 angstrom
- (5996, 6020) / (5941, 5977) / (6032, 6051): 0.3 angstrom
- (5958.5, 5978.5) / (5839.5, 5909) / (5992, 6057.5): -0.3 angstrom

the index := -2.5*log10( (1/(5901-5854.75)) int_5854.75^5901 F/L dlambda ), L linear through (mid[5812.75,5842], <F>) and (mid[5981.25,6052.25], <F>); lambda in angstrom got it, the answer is 0.04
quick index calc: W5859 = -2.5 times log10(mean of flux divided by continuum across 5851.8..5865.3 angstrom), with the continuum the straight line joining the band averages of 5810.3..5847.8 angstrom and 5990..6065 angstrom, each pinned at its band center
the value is 0.02 mag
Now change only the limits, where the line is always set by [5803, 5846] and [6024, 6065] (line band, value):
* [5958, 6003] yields 0.00 mag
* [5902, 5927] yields 0.00 mag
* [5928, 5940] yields 0.00 mag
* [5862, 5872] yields 0.00 mag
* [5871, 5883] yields -0.01 mag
